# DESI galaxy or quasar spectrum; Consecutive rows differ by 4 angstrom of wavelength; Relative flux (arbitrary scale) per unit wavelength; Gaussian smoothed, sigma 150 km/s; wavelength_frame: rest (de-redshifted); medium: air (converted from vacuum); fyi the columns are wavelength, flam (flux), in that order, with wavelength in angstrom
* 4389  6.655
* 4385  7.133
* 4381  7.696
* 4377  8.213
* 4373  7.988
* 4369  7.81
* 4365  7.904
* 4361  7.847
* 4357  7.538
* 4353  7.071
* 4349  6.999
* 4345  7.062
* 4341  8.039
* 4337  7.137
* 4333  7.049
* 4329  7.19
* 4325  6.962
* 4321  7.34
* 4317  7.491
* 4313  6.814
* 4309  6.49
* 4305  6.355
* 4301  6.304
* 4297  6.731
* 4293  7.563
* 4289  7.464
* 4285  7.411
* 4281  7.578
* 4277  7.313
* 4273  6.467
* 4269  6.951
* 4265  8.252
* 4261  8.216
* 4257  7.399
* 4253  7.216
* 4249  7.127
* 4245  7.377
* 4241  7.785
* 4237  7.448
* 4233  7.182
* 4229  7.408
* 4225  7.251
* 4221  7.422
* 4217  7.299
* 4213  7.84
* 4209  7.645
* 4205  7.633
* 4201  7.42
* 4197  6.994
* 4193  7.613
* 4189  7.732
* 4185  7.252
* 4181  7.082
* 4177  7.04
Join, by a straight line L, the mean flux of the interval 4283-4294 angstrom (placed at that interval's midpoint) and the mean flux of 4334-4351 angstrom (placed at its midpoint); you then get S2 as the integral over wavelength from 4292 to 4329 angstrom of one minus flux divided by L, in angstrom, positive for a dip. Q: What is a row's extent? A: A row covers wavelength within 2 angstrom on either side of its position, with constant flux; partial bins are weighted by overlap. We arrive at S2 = 2.5 angstrom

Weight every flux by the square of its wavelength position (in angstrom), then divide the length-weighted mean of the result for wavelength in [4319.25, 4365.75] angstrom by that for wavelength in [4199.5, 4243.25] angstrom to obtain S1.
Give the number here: 1.0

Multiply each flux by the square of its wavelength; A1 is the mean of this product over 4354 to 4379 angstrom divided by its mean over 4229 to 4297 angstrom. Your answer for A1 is 1.1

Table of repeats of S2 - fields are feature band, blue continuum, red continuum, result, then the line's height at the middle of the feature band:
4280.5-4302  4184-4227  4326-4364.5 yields 0.59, 7.39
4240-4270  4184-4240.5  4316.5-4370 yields -0.50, 7.43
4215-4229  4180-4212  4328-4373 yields 0.21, 7.45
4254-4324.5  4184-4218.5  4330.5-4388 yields 3.09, 7.51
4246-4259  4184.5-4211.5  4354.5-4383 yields 0.59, 7.6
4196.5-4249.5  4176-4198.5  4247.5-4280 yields -0.71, 7.34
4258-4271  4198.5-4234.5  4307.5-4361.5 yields -0.75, 7.35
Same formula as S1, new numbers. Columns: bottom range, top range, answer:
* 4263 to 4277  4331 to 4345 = 1.05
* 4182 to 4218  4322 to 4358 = 1.03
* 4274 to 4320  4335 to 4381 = 1.11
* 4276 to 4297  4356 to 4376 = 1.10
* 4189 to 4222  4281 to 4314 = 0.97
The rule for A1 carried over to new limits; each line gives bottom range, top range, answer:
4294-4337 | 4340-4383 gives 1.13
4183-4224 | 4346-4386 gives 1.10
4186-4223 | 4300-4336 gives 0.97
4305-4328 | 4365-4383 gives 1.17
